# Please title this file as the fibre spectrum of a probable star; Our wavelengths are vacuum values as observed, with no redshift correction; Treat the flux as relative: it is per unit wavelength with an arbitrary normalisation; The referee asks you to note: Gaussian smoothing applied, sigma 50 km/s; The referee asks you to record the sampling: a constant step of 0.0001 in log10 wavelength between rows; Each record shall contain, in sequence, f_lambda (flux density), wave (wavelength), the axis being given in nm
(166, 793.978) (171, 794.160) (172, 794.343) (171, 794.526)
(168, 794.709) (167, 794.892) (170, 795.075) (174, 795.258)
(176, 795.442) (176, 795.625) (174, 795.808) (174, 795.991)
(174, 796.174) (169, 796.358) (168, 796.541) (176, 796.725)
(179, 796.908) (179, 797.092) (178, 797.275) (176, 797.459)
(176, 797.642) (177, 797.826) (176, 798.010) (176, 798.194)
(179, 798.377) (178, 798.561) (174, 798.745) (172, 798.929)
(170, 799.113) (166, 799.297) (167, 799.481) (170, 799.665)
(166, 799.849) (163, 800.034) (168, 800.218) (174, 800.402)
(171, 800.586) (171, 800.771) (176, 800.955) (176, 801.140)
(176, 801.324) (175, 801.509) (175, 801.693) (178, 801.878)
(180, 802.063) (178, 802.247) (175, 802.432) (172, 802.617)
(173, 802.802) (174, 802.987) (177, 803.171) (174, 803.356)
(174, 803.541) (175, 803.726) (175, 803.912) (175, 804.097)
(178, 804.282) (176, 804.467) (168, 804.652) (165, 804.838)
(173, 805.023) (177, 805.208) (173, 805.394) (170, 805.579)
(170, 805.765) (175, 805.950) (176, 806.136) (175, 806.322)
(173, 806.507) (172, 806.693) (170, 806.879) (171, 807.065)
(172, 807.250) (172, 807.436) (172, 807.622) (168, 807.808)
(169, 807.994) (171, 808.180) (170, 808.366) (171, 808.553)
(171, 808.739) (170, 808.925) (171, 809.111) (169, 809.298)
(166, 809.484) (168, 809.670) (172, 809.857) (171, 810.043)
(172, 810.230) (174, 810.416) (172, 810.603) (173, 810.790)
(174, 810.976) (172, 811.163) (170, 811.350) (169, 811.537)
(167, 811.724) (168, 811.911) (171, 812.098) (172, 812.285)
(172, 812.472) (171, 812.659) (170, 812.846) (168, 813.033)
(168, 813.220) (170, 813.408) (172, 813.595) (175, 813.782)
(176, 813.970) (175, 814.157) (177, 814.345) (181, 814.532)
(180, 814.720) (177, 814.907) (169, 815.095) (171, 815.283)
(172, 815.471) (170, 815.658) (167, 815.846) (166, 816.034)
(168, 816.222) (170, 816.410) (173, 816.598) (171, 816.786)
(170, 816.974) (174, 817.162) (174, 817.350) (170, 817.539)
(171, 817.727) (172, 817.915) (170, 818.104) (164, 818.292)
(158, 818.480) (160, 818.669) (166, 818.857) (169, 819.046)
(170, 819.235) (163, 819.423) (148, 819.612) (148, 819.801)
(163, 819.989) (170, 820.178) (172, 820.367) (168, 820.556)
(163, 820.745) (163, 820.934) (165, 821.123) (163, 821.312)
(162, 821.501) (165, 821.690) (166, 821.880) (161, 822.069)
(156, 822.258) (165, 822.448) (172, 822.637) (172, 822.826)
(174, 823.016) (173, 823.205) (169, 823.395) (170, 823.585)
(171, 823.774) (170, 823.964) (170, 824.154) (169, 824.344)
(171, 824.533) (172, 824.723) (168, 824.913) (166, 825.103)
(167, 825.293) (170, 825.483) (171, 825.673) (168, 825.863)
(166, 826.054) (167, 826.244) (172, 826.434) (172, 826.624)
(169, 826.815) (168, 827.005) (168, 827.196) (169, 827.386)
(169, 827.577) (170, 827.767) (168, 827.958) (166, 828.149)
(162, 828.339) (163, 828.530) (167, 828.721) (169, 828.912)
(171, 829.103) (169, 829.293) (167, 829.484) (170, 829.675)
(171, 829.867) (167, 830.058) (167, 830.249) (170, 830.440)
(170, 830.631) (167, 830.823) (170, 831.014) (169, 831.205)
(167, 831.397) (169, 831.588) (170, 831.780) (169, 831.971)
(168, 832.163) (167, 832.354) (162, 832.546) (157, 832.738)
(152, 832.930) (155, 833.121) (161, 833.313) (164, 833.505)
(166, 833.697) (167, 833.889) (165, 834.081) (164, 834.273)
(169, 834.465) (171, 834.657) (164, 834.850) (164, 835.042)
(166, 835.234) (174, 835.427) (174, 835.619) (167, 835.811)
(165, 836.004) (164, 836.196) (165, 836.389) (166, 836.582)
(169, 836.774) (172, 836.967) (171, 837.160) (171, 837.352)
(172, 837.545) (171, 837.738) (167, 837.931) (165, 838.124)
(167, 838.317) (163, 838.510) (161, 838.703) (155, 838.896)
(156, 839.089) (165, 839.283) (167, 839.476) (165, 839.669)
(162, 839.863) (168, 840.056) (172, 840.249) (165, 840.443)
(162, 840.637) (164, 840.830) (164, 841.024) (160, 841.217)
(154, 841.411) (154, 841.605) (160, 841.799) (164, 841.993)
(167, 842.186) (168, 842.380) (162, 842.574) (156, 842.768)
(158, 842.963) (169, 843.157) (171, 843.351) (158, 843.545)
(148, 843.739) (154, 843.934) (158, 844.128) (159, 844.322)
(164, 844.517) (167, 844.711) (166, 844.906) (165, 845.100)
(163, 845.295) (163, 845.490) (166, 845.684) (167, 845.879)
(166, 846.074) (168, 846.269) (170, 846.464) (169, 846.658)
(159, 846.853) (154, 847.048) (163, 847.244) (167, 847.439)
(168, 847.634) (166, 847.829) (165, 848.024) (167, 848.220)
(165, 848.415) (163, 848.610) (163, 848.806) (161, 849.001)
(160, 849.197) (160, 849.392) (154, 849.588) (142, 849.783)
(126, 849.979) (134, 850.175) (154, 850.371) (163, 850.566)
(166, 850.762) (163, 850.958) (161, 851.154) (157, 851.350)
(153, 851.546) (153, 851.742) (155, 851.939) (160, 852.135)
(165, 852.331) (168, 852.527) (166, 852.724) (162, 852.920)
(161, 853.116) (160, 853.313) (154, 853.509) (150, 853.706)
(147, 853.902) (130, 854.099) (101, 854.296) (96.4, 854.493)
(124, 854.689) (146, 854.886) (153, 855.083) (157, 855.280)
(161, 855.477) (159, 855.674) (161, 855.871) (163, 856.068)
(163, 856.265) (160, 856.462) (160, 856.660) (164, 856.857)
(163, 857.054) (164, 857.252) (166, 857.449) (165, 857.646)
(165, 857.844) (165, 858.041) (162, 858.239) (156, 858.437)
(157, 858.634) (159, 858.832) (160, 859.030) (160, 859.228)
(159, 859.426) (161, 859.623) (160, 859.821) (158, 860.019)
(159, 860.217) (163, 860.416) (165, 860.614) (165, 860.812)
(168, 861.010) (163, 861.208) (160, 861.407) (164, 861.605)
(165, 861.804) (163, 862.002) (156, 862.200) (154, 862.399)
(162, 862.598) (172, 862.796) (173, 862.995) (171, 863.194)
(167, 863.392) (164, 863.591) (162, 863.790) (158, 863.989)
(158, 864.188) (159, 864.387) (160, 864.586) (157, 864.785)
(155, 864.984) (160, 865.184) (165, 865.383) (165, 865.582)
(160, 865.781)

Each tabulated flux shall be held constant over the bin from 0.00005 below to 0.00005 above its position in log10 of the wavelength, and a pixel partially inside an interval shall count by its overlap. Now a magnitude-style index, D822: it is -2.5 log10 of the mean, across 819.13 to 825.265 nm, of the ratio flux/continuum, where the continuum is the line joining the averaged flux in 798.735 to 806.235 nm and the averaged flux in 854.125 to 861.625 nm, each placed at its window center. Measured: 0.01 mag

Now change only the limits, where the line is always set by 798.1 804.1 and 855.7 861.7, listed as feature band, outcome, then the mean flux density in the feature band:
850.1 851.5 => 0.04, 157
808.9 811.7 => 0.00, 171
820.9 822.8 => 0.03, 164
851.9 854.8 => 0.12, 146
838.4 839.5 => 0.03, 161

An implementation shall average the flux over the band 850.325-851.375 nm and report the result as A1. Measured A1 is 161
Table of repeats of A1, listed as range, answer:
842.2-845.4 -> 162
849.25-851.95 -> 153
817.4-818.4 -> 169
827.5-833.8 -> 166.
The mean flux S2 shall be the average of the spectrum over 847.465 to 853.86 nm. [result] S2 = 158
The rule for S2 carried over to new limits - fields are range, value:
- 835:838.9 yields 167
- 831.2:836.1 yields 166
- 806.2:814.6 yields 171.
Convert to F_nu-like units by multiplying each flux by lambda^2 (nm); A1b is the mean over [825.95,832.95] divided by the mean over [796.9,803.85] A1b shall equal 1.0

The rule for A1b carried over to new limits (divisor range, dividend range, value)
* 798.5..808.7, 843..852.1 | 1.03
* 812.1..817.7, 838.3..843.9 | 1.00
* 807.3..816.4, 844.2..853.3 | 1.03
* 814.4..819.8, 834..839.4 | 1.03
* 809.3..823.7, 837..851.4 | 1.03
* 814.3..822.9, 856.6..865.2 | 1.07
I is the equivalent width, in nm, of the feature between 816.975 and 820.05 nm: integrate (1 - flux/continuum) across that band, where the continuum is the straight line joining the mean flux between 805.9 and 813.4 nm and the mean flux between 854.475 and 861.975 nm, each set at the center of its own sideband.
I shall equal 0.07 nm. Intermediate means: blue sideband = 171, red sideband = 159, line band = 165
